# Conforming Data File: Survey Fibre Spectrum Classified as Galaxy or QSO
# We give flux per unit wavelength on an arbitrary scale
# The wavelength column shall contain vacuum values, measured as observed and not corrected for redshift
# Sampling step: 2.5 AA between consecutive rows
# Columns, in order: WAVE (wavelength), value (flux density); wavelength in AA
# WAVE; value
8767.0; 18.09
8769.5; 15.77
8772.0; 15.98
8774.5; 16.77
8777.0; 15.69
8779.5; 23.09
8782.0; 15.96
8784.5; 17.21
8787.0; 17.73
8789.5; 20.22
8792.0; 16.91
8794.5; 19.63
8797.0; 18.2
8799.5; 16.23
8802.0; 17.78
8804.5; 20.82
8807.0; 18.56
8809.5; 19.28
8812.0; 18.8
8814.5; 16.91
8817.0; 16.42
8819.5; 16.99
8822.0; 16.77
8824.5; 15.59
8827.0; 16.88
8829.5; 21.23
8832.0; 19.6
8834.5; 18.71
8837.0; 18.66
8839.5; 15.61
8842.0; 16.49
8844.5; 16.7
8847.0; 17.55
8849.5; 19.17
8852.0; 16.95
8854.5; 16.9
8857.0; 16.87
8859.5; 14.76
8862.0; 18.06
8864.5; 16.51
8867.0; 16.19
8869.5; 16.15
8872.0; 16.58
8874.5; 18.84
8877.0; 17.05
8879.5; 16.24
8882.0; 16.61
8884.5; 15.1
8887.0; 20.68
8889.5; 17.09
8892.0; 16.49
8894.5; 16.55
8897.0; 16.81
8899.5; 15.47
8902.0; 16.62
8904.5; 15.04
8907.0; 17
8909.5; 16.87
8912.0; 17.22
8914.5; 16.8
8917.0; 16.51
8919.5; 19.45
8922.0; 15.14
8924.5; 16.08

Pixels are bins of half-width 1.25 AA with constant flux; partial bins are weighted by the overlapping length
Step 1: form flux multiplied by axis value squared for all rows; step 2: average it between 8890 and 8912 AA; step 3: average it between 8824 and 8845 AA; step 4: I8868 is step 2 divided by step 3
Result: 0.9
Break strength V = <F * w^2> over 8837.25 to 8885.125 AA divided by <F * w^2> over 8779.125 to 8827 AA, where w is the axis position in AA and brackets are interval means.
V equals 0.95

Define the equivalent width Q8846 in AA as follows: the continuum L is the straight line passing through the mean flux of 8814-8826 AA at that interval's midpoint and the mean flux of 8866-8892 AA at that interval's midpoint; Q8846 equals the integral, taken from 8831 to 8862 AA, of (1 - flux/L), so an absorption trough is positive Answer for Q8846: -1.1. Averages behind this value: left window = 16.5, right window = 17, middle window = 17.3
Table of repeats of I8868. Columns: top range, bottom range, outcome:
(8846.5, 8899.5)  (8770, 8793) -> 0.98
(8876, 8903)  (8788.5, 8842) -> 0.95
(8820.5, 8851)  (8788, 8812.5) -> 0.96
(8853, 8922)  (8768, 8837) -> 0.96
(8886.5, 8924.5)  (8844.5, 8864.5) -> 0.99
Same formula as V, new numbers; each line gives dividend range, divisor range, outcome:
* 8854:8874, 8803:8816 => 0.89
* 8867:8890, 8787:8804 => 0.95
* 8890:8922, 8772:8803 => 0.96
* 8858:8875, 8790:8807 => 0.92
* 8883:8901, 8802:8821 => 0.94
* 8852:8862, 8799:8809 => 0.90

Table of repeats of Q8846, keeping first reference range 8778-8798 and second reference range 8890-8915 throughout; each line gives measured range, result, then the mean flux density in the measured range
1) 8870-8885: 0.15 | 16.8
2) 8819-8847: 0.29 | 17.6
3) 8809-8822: 0.42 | 17.5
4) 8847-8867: 0.37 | 17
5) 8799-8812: -0.30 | 18.7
